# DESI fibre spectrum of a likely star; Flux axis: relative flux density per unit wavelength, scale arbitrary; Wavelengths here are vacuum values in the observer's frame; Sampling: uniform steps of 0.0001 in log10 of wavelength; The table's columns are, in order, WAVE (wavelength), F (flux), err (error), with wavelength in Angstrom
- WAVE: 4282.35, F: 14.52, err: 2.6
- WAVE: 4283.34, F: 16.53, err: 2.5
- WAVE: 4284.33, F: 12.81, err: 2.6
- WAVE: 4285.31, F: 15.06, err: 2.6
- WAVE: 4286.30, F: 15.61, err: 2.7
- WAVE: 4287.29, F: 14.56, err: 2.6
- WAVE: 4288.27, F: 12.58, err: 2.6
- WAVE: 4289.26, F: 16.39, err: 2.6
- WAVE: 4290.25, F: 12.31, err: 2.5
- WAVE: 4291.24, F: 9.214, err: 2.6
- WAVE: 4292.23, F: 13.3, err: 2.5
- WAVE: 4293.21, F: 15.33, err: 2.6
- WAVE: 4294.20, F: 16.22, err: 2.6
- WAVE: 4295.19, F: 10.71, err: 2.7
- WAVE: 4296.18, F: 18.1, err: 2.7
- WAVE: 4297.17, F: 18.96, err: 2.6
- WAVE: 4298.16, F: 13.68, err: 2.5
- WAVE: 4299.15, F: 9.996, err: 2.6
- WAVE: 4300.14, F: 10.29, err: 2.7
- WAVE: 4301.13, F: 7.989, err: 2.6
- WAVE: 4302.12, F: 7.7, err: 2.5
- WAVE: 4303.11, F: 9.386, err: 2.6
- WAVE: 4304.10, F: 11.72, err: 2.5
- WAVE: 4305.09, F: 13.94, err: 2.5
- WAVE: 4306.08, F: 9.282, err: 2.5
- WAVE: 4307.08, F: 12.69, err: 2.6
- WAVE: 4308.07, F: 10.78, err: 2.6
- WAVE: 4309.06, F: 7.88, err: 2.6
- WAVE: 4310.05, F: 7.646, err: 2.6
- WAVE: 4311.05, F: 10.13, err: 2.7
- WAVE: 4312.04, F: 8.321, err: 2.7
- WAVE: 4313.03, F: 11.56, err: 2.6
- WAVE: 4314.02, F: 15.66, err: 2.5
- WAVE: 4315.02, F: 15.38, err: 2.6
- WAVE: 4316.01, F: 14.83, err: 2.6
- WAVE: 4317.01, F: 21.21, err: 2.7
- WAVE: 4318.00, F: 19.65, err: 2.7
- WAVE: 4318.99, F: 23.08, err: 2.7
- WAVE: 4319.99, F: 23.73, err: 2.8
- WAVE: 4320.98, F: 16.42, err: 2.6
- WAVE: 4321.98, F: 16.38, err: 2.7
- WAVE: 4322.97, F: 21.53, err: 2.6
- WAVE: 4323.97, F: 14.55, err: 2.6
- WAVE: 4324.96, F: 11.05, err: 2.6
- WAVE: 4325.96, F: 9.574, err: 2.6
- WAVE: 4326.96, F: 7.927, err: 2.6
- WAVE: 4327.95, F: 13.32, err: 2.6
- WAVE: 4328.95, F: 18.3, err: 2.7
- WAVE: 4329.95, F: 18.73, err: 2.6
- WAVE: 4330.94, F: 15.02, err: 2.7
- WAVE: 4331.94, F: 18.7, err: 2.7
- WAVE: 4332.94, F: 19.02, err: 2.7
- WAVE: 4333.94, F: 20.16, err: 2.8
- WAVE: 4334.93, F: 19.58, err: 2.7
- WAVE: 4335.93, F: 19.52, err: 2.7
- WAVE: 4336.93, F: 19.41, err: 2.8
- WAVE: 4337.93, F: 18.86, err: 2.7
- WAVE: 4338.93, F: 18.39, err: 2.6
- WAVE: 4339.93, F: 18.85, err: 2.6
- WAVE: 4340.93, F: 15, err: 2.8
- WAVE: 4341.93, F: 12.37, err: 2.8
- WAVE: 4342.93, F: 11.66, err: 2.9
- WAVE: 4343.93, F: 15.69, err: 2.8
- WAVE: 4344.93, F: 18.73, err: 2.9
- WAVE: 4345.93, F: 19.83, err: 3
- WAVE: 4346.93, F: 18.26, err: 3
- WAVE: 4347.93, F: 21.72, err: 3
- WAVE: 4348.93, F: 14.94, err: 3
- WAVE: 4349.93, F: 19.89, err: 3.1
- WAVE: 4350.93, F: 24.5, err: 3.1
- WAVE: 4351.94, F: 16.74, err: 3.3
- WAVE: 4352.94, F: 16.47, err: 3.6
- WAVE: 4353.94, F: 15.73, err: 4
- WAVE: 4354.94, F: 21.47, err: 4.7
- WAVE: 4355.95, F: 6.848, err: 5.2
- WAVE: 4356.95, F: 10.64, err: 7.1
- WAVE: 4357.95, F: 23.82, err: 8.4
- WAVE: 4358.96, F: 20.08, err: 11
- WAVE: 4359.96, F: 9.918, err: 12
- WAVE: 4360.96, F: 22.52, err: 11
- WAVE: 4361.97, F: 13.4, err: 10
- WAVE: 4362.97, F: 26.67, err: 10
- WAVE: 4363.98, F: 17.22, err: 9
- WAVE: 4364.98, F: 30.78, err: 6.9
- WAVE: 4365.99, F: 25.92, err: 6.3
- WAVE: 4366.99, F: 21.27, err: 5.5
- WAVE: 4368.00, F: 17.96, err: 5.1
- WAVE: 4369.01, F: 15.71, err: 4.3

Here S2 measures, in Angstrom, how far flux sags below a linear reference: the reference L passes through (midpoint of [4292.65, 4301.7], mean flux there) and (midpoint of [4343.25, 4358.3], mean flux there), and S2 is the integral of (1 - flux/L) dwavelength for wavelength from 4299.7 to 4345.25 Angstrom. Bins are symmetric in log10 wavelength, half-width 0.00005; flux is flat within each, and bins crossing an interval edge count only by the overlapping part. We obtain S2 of 2.0 Angstrom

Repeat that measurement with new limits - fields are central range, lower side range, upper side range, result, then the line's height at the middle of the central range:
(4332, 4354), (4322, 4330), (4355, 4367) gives -2.0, 16.6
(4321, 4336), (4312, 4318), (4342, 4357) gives -0.1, 16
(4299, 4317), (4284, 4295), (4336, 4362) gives 4.6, 14.9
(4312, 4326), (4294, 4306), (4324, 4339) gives -1.9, 14.7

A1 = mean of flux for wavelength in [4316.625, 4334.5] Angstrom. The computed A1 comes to 17.1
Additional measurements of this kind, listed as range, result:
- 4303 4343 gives 15.2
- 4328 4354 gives 17.9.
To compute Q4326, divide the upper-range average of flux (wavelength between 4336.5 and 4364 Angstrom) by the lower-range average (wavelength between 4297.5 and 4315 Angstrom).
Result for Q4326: 1.63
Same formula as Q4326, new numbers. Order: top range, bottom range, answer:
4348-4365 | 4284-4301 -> 1.32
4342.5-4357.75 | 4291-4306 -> 1.37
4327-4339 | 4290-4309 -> 1.48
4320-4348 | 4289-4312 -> 1.43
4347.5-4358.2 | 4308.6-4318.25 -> 1.33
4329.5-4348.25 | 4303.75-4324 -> 1.22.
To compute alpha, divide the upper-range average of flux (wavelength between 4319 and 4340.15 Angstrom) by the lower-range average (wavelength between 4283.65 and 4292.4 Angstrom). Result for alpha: 1.3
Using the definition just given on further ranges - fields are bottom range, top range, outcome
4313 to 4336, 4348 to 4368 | 1.12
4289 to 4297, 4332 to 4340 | 1.36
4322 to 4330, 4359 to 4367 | 1.47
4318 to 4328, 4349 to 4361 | 1.06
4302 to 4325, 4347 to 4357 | 1.22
